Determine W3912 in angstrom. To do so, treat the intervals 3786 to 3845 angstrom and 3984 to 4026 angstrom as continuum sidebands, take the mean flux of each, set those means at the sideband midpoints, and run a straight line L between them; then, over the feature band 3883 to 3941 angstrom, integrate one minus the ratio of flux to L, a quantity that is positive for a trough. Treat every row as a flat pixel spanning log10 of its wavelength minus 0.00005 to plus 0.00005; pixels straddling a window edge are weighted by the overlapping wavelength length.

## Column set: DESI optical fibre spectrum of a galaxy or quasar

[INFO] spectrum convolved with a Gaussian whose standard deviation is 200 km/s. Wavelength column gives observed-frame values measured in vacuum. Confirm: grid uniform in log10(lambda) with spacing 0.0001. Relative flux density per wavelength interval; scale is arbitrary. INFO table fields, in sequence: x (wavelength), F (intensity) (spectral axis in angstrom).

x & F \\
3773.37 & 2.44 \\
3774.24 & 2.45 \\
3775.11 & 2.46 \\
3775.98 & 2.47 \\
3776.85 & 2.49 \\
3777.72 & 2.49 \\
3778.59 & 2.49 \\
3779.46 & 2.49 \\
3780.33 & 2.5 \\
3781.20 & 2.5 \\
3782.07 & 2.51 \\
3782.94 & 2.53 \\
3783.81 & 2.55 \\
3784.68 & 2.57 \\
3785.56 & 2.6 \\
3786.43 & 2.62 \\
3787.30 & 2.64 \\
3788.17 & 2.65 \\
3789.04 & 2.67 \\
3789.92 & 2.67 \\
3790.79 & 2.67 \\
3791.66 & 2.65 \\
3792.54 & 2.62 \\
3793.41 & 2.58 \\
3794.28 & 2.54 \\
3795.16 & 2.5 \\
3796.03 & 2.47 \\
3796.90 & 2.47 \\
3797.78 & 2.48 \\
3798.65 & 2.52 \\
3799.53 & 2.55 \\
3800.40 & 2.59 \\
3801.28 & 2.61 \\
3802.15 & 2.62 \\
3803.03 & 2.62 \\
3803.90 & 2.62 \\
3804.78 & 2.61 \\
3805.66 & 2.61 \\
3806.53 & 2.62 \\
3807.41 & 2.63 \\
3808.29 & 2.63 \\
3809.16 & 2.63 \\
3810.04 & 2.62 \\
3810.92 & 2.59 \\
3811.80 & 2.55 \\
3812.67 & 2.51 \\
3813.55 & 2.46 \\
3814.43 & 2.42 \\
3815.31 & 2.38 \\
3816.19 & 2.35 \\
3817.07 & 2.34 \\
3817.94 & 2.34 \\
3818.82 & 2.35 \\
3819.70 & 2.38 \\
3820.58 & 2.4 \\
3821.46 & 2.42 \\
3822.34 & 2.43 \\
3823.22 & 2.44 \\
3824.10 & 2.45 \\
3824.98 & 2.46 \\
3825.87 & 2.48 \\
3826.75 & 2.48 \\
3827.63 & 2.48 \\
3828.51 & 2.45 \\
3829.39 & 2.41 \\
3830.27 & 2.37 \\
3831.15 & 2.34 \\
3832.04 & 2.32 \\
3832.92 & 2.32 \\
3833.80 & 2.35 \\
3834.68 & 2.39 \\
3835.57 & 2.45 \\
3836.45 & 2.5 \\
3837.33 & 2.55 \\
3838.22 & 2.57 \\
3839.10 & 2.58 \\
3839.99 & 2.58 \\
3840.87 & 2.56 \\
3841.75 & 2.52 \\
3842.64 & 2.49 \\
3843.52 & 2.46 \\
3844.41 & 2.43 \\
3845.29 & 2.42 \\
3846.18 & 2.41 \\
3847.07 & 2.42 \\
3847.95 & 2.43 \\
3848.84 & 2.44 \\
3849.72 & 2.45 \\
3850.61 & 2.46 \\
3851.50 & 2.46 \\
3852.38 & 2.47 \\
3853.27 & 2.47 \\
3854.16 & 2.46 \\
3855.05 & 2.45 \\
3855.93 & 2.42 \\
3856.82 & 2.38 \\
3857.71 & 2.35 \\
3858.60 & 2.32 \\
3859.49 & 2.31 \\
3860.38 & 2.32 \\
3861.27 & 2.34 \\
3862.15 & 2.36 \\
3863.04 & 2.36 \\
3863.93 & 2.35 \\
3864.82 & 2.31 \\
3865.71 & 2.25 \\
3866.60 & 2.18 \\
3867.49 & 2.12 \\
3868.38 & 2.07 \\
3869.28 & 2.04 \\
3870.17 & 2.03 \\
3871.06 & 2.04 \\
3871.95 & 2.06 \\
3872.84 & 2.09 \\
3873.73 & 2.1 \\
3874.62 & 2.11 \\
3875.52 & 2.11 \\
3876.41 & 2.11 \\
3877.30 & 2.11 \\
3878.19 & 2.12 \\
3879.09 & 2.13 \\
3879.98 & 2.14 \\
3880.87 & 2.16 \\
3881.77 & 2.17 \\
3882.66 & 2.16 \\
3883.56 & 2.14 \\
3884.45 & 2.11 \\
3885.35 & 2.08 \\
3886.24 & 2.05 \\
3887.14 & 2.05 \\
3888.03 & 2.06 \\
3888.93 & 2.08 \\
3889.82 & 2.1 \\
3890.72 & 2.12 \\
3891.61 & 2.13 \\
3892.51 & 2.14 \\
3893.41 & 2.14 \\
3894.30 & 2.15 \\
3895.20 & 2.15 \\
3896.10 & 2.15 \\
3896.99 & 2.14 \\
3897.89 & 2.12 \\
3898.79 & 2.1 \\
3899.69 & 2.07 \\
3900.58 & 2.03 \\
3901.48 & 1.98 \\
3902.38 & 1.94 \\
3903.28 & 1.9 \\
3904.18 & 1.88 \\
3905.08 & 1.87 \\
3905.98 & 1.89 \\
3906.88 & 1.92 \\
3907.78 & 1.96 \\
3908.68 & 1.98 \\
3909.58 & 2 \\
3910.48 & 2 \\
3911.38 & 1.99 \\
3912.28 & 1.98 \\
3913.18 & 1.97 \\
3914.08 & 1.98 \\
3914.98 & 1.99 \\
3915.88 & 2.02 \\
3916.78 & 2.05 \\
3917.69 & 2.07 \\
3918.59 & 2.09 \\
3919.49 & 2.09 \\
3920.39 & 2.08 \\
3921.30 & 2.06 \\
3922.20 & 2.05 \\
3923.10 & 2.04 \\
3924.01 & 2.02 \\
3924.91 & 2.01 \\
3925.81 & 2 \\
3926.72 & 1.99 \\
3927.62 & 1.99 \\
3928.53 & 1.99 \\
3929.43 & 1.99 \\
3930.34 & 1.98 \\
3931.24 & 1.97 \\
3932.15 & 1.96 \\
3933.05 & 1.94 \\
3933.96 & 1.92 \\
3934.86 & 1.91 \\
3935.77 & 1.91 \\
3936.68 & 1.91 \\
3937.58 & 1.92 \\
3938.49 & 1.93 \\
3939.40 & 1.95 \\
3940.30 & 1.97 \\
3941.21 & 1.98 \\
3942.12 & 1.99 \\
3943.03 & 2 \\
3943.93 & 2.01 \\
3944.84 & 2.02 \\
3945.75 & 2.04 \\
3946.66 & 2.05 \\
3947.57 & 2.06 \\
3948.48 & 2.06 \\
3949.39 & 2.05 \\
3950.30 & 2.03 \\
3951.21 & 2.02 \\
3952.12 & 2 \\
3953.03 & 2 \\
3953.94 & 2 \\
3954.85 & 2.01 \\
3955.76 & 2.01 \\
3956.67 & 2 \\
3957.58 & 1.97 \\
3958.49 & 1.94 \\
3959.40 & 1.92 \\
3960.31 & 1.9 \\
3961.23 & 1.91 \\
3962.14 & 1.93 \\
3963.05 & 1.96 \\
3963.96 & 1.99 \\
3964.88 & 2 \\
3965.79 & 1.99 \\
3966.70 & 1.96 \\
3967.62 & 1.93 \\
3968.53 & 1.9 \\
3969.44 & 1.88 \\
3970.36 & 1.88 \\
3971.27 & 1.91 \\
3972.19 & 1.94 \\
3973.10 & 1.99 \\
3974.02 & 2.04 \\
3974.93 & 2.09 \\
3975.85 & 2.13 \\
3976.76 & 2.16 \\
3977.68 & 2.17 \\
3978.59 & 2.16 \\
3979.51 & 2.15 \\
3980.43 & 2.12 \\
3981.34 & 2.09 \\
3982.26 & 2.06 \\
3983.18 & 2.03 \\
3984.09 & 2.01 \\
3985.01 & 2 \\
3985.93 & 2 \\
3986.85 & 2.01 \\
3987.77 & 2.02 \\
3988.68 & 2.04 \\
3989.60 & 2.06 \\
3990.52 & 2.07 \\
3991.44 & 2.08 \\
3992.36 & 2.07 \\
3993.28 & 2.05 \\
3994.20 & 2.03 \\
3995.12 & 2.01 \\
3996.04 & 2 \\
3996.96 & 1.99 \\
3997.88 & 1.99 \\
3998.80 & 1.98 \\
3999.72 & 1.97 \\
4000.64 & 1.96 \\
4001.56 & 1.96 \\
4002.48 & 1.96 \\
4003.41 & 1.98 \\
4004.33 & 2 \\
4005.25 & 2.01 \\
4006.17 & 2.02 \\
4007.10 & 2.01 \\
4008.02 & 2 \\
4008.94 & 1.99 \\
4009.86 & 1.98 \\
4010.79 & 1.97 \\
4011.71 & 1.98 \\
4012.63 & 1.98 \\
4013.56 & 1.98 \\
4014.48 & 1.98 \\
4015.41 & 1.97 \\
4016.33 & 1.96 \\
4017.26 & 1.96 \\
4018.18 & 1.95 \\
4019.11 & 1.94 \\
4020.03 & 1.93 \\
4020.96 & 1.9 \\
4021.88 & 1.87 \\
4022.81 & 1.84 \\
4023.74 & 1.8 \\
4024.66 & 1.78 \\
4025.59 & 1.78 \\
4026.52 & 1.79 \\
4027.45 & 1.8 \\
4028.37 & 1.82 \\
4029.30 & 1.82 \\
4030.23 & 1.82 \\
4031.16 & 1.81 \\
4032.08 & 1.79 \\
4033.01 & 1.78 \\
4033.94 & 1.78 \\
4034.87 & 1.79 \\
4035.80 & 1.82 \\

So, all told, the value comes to 5.7 angstrom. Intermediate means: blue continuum 2.51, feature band 2.02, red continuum 1.97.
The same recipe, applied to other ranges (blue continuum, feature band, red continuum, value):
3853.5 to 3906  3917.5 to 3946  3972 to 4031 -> 1.2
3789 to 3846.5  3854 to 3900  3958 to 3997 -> 2.9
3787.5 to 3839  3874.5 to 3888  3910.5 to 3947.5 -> 0.6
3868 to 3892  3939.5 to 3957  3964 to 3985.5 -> 0.3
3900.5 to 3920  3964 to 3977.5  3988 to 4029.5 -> -0.2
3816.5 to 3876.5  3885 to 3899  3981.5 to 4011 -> 0.9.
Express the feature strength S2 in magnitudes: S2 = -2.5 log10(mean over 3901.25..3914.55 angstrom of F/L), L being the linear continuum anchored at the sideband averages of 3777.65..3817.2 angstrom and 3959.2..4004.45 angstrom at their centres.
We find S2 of 0.15 mag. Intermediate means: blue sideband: 2.56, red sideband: 2.01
